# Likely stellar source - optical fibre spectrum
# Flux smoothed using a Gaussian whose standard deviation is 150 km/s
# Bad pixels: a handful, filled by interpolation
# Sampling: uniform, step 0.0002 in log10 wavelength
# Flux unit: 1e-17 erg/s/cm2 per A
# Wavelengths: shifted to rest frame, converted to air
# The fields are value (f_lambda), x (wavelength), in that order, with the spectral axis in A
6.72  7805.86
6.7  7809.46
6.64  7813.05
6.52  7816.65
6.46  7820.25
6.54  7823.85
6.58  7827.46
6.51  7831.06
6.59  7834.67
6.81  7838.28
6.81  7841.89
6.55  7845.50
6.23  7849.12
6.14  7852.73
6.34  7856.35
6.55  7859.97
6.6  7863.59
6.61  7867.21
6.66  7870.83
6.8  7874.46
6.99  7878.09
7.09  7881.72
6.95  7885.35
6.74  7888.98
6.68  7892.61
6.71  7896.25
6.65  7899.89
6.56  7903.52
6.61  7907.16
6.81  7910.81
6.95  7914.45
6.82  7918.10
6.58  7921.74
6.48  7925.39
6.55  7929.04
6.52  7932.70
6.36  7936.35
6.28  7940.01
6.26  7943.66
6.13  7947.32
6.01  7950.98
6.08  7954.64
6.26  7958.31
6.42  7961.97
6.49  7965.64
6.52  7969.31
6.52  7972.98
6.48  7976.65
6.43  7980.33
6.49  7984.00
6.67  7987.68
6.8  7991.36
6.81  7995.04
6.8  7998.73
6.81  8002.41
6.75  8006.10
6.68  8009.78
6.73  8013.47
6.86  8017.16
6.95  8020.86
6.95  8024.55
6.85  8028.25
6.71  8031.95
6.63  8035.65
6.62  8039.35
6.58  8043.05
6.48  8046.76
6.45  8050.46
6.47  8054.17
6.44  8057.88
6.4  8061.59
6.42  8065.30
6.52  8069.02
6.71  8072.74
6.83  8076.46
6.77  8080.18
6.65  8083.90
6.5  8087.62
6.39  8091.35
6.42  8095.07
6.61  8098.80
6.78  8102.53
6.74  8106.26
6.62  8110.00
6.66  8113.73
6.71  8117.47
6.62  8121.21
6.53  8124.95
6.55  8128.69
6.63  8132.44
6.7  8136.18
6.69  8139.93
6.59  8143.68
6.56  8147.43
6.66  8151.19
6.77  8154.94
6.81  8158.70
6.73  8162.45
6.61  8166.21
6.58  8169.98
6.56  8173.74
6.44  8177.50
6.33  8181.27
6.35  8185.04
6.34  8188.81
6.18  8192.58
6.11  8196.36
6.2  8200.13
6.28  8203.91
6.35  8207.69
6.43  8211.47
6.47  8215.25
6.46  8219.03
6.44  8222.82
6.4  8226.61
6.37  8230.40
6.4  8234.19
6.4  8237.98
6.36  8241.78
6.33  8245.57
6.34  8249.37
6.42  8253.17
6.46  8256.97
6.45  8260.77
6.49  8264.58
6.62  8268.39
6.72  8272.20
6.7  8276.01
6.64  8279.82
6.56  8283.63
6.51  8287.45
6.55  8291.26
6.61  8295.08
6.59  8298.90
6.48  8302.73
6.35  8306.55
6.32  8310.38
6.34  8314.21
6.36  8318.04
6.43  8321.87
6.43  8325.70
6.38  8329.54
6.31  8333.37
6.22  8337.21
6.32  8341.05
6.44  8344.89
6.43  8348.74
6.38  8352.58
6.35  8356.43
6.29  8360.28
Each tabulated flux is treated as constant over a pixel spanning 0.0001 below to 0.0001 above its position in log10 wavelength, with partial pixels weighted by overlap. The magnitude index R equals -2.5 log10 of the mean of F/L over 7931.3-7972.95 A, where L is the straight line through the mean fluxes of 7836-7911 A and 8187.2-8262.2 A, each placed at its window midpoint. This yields 0.05 mag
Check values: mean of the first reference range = 6.66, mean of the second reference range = 6.36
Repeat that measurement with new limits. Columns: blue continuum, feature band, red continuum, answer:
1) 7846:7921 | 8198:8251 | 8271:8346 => 0.02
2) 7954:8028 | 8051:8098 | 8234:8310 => 0.01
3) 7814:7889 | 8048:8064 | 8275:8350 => 0.02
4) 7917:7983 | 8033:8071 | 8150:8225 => -0.01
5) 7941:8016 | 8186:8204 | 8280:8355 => 0.04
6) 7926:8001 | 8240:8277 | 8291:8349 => -0.01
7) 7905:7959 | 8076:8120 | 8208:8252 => -0.04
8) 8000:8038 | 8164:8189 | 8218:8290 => 0.02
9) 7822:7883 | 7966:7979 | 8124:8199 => 0.01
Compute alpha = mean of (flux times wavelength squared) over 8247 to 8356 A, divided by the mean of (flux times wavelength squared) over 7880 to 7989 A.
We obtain 1.1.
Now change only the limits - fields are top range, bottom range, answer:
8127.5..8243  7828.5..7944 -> 1.05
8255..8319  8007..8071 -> 1.04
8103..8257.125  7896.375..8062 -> 1.04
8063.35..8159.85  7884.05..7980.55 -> 1.07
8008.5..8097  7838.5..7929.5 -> 1.04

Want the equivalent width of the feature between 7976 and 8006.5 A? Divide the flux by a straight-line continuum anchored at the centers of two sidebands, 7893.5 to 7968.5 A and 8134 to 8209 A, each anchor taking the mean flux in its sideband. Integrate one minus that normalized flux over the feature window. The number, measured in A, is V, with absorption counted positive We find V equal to -0.9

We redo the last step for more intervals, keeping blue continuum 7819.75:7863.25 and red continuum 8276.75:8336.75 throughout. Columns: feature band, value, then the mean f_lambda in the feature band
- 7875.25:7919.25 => -2.0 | 6.8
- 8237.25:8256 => 0.3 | 6.37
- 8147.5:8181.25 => -0.8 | 6.62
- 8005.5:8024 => -0.9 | 6.81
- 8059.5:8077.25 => -0.2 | 6.56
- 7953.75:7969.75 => 0.4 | 6.35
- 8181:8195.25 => 0.4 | 6.28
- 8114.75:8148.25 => -0.7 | 6.62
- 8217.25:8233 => 0.1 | 6.41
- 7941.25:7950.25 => 0.4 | 6.18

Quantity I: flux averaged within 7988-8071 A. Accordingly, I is 6.67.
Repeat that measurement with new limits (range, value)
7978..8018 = 6.71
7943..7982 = 6.33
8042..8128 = 6.58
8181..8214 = 6.29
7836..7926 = 6.67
